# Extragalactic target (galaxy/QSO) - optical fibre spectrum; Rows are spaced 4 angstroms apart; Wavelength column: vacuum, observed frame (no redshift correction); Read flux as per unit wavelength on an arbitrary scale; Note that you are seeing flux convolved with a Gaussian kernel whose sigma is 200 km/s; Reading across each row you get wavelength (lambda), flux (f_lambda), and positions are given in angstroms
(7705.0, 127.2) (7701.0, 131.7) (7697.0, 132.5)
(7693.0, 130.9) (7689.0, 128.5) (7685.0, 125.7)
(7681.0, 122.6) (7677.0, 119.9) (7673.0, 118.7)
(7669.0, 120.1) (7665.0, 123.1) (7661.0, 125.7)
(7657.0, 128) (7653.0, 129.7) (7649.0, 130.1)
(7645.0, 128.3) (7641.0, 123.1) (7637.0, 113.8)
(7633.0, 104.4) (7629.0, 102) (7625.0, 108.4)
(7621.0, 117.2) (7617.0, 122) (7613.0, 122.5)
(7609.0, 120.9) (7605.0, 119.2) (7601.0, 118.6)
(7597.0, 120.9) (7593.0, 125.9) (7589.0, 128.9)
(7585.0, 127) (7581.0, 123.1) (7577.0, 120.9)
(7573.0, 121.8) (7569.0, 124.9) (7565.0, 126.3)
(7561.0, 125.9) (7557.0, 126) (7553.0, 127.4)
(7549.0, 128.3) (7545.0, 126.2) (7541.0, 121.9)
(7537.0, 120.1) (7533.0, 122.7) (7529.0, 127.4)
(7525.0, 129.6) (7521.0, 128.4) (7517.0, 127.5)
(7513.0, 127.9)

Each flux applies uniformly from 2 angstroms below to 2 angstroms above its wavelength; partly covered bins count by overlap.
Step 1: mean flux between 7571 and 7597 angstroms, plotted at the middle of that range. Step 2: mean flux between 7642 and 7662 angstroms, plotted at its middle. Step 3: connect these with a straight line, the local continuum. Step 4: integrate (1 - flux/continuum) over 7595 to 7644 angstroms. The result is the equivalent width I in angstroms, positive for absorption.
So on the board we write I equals 3.9 angstroms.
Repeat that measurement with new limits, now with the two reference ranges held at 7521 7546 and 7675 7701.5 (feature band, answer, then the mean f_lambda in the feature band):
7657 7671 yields 0.34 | 124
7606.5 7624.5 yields 0.93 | 120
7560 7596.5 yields 0.22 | 125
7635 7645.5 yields 0.47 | 121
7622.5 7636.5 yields 2.21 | 106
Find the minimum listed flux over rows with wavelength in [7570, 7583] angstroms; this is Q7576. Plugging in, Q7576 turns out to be 120.9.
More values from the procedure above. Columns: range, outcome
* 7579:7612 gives 118.6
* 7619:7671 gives 102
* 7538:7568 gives 121.9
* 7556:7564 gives 125.9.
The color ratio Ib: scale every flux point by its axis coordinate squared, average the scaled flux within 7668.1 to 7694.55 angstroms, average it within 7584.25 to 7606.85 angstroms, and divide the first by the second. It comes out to 1.03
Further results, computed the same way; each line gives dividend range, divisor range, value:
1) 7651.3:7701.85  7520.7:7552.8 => 1.04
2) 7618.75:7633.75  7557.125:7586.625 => 0.89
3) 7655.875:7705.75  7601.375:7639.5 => 1.11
